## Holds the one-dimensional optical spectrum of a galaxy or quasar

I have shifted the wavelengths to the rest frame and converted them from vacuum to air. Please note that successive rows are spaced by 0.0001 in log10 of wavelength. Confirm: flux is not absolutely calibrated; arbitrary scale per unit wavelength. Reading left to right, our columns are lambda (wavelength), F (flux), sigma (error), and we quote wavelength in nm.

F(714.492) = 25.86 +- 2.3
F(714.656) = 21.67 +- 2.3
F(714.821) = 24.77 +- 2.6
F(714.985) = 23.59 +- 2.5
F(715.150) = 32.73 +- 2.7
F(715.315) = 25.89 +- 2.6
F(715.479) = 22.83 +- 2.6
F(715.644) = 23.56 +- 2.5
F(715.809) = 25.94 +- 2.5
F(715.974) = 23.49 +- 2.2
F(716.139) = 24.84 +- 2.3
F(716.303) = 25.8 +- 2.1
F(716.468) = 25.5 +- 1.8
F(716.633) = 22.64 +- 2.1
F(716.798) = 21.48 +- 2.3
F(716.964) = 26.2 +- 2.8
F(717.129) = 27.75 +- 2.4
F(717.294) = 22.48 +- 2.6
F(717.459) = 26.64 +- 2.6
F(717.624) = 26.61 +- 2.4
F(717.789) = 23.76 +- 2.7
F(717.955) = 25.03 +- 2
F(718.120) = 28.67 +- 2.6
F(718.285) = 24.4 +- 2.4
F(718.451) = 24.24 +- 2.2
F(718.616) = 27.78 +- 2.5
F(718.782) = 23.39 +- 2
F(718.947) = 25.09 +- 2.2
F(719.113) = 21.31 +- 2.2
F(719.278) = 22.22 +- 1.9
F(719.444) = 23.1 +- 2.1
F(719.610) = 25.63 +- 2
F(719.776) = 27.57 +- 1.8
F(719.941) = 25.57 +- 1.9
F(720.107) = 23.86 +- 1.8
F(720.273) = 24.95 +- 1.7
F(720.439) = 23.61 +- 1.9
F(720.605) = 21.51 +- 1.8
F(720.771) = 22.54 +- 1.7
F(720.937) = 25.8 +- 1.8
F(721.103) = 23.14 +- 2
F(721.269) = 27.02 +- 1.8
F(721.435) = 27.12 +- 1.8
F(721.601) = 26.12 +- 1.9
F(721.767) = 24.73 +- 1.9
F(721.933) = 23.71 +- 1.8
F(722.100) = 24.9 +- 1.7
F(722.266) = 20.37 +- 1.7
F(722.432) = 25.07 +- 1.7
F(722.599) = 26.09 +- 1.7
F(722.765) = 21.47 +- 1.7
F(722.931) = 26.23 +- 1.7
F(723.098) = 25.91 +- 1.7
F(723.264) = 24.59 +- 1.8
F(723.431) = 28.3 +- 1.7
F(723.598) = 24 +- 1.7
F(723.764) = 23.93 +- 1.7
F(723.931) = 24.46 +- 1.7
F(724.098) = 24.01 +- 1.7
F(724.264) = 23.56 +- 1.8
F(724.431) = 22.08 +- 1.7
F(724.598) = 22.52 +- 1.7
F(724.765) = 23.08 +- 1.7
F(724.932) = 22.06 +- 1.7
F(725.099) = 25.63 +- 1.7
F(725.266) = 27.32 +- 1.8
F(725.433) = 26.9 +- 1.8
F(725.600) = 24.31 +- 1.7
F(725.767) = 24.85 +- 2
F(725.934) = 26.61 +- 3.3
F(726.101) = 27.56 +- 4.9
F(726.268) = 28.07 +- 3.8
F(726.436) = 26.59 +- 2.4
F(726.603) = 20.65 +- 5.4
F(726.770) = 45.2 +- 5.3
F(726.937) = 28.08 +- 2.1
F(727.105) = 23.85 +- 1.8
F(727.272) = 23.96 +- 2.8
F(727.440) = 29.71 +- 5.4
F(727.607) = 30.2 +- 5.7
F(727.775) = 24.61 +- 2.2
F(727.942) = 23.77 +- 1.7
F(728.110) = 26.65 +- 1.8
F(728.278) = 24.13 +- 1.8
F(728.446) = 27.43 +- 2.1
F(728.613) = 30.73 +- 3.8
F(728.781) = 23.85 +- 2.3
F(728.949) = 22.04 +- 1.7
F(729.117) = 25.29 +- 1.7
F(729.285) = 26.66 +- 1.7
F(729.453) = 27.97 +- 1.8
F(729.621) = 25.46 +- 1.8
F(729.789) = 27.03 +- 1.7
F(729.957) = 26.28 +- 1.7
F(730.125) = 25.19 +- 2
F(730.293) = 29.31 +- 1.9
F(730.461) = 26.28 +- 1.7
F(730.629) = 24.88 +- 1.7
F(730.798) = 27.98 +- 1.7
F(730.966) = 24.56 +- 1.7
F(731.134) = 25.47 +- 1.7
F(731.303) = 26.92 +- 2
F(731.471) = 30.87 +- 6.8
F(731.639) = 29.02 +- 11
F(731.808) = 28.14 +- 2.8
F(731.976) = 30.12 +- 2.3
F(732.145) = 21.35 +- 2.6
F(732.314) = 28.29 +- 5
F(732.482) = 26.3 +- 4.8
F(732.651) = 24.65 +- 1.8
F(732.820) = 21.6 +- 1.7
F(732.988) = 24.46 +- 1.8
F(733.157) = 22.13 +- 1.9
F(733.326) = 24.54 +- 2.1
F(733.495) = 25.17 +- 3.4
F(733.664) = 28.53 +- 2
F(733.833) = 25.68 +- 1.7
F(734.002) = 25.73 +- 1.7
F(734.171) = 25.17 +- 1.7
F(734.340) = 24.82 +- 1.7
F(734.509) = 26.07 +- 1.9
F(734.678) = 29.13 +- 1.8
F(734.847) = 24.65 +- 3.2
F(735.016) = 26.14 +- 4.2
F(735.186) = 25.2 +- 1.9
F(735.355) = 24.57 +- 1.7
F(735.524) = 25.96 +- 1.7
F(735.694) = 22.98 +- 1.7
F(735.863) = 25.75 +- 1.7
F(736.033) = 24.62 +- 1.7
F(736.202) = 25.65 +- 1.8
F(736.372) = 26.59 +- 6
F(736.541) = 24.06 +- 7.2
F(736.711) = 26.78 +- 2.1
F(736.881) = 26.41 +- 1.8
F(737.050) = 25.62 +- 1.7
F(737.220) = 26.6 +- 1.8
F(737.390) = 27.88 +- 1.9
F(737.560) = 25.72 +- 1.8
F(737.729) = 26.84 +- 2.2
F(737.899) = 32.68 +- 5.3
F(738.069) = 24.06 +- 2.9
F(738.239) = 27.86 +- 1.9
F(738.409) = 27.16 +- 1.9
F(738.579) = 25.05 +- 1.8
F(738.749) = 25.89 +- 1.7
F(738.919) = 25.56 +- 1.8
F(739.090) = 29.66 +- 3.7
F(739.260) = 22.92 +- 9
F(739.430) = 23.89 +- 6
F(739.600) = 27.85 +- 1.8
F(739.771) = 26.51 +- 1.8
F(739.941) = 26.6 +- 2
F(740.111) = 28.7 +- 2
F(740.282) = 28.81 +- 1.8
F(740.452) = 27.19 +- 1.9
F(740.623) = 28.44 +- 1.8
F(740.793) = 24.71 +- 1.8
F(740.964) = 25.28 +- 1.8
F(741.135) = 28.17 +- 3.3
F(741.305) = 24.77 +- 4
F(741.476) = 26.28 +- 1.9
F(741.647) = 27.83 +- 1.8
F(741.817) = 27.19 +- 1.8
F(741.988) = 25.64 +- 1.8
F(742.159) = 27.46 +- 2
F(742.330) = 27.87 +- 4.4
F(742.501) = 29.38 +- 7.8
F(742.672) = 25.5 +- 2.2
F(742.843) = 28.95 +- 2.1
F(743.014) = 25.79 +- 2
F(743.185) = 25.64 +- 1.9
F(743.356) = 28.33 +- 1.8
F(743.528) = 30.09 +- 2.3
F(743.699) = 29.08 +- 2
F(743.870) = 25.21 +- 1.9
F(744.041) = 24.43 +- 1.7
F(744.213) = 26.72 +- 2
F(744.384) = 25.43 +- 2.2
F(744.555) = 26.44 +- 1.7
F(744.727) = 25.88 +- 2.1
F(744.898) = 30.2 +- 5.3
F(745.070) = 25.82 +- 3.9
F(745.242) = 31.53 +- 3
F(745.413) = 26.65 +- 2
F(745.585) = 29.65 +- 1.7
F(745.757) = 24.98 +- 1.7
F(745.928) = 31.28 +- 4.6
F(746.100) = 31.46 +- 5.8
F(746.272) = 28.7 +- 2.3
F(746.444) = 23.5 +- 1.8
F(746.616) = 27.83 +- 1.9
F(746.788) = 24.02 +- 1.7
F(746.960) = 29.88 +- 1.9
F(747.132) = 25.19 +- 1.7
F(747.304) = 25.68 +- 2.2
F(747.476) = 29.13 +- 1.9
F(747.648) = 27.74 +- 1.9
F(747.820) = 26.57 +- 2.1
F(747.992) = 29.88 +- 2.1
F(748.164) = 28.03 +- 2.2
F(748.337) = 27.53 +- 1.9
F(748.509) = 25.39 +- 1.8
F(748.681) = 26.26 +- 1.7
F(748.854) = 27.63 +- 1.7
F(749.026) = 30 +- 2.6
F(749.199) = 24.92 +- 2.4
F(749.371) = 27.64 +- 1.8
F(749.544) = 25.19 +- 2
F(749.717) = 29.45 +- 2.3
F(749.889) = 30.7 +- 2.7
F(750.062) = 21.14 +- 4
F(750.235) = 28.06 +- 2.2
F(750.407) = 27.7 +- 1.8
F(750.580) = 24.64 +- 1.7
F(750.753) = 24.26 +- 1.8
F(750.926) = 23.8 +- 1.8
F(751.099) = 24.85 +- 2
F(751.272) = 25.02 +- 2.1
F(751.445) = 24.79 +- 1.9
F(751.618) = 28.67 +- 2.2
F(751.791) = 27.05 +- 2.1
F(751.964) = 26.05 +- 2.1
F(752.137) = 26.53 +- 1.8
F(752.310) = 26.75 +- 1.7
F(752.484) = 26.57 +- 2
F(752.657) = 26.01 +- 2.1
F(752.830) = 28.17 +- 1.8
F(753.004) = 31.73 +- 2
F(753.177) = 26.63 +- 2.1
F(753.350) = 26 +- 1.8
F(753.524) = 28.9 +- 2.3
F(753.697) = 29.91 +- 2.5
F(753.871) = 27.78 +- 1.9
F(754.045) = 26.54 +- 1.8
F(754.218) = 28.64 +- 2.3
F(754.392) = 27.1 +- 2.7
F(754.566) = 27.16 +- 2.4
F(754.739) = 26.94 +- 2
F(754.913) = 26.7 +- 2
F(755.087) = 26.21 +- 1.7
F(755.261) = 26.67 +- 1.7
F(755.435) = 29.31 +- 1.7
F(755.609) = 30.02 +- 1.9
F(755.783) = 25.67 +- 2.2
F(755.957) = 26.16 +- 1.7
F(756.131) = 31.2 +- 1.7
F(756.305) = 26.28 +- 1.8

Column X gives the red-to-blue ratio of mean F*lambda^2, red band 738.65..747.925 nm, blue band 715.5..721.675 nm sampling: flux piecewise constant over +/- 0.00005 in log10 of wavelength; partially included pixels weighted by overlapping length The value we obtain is 1.17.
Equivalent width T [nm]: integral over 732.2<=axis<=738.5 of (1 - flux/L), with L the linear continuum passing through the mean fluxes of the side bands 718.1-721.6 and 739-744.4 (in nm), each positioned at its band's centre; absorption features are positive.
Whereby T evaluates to 0.10 nm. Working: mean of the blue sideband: 24.7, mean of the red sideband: 26.9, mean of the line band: 25.8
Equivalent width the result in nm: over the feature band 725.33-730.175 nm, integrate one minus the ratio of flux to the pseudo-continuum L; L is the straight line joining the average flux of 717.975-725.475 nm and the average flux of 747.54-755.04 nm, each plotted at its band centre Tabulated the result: -0.32 nm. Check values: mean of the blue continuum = 24.6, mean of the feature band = 26.7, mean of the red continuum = 27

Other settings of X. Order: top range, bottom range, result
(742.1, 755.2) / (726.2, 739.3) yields 1.08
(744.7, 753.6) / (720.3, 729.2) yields 1.14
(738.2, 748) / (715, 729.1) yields 1.14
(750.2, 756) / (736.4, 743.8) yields 1.04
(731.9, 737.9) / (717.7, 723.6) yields 1.08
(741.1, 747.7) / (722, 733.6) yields 1.11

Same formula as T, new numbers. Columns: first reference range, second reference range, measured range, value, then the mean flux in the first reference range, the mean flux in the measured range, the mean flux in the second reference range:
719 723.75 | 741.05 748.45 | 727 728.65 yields -0.07 nm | 24.5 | 26.4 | 27.4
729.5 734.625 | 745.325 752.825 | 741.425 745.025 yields -0.06 nm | 26.1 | 27.1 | 26.9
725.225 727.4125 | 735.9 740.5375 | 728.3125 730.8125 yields 0.07 nm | 27.3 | 26.3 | 26.6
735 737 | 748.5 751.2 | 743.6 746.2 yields -0.17 nm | 25.4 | 27.7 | 26.4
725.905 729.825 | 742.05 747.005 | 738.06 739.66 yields 0.07 nm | 26.9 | 26.1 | 27.5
